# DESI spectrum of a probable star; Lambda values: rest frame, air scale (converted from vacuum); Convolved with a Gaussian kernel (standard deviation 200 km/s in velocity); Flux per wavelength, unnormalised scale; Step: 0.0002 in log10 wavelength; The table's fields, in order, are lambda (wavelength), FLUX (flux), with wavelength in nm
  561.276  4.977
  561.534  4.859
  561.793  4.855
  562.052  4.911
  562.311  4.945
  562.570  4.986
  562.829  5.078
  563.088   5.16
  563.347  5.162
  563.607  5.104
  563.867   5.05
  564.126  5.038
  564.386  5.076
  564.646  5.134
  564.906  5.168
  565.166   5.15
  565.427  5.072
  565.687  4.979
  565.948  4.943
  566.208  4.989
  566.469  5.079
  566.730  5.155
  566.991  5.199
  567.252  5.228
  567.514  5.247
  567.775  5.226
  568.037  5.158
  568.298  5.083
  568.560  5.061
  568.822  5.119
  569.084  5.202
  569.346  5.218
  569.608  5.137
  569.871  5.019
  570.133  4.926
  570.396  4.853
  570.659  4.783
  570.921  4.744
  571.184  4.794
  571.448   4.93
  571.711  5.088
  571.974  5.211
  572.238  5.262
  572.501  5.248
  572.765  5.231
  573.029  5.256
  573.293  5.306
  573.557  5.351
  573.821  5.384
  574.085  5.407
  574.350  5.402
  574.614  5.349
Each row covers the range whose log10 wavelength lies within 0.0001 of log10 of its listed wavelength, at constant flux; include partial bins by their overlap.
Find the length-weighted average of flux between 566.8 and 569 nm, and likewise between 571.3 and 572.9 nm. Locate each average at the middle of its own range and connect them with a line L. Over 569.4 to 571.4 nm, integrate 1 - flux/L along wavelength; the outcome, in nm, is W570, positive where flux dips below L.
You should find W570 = 0.10 nm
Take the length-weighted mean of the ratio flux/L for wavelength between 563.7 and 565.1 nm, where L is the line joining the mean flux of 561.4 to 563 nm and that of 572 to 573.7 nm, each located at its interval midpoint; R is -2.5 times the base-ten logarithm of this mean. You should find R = -0.018 mag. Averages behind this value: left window 4.95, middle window 5.1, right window 5.27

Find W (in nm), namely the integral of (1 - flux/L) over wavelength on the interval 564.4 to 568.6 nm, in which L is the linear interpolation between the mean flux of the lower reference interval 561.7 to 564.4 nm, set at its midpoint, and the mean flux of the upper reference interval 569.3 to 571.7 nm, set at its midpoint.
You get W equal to -0.11 nm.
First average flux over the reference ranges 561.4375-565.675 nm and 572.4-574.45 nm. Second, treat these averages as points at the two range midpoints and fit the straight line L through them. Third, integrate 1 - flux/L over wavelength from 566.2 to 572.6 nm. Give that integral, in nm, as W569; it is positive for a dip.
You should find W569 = 0.16 nm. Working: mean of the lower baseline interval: 5.05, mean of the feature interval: 5.08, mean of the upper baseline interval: 5.32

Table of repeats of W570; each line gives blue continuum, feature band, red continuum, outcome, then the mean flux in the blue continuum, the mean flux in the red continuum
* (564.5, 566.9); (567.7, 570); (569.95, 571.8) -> -0.08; 5.08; 4.87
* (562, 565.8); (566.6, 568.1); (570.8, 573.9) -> -0.03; 5.07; 5.15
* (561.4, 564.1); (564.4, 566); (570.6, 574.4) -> -0.01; 5.01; 5.16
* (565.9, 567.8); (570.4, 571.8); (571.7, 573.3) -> 0.09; 5.14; 5.23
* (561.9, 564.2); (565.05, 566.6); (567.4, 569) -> 0.02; 5.05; 5.15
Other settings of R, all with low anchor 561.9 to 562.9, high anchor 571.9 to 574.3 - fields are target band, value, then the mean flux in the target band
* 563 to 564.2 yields -0.02 mag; 5.1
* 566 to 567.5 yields -0.01 mag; 5.13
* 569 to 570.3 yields 0.02 mag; 5.09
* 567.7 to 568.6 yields 0.00 mag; 5.13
